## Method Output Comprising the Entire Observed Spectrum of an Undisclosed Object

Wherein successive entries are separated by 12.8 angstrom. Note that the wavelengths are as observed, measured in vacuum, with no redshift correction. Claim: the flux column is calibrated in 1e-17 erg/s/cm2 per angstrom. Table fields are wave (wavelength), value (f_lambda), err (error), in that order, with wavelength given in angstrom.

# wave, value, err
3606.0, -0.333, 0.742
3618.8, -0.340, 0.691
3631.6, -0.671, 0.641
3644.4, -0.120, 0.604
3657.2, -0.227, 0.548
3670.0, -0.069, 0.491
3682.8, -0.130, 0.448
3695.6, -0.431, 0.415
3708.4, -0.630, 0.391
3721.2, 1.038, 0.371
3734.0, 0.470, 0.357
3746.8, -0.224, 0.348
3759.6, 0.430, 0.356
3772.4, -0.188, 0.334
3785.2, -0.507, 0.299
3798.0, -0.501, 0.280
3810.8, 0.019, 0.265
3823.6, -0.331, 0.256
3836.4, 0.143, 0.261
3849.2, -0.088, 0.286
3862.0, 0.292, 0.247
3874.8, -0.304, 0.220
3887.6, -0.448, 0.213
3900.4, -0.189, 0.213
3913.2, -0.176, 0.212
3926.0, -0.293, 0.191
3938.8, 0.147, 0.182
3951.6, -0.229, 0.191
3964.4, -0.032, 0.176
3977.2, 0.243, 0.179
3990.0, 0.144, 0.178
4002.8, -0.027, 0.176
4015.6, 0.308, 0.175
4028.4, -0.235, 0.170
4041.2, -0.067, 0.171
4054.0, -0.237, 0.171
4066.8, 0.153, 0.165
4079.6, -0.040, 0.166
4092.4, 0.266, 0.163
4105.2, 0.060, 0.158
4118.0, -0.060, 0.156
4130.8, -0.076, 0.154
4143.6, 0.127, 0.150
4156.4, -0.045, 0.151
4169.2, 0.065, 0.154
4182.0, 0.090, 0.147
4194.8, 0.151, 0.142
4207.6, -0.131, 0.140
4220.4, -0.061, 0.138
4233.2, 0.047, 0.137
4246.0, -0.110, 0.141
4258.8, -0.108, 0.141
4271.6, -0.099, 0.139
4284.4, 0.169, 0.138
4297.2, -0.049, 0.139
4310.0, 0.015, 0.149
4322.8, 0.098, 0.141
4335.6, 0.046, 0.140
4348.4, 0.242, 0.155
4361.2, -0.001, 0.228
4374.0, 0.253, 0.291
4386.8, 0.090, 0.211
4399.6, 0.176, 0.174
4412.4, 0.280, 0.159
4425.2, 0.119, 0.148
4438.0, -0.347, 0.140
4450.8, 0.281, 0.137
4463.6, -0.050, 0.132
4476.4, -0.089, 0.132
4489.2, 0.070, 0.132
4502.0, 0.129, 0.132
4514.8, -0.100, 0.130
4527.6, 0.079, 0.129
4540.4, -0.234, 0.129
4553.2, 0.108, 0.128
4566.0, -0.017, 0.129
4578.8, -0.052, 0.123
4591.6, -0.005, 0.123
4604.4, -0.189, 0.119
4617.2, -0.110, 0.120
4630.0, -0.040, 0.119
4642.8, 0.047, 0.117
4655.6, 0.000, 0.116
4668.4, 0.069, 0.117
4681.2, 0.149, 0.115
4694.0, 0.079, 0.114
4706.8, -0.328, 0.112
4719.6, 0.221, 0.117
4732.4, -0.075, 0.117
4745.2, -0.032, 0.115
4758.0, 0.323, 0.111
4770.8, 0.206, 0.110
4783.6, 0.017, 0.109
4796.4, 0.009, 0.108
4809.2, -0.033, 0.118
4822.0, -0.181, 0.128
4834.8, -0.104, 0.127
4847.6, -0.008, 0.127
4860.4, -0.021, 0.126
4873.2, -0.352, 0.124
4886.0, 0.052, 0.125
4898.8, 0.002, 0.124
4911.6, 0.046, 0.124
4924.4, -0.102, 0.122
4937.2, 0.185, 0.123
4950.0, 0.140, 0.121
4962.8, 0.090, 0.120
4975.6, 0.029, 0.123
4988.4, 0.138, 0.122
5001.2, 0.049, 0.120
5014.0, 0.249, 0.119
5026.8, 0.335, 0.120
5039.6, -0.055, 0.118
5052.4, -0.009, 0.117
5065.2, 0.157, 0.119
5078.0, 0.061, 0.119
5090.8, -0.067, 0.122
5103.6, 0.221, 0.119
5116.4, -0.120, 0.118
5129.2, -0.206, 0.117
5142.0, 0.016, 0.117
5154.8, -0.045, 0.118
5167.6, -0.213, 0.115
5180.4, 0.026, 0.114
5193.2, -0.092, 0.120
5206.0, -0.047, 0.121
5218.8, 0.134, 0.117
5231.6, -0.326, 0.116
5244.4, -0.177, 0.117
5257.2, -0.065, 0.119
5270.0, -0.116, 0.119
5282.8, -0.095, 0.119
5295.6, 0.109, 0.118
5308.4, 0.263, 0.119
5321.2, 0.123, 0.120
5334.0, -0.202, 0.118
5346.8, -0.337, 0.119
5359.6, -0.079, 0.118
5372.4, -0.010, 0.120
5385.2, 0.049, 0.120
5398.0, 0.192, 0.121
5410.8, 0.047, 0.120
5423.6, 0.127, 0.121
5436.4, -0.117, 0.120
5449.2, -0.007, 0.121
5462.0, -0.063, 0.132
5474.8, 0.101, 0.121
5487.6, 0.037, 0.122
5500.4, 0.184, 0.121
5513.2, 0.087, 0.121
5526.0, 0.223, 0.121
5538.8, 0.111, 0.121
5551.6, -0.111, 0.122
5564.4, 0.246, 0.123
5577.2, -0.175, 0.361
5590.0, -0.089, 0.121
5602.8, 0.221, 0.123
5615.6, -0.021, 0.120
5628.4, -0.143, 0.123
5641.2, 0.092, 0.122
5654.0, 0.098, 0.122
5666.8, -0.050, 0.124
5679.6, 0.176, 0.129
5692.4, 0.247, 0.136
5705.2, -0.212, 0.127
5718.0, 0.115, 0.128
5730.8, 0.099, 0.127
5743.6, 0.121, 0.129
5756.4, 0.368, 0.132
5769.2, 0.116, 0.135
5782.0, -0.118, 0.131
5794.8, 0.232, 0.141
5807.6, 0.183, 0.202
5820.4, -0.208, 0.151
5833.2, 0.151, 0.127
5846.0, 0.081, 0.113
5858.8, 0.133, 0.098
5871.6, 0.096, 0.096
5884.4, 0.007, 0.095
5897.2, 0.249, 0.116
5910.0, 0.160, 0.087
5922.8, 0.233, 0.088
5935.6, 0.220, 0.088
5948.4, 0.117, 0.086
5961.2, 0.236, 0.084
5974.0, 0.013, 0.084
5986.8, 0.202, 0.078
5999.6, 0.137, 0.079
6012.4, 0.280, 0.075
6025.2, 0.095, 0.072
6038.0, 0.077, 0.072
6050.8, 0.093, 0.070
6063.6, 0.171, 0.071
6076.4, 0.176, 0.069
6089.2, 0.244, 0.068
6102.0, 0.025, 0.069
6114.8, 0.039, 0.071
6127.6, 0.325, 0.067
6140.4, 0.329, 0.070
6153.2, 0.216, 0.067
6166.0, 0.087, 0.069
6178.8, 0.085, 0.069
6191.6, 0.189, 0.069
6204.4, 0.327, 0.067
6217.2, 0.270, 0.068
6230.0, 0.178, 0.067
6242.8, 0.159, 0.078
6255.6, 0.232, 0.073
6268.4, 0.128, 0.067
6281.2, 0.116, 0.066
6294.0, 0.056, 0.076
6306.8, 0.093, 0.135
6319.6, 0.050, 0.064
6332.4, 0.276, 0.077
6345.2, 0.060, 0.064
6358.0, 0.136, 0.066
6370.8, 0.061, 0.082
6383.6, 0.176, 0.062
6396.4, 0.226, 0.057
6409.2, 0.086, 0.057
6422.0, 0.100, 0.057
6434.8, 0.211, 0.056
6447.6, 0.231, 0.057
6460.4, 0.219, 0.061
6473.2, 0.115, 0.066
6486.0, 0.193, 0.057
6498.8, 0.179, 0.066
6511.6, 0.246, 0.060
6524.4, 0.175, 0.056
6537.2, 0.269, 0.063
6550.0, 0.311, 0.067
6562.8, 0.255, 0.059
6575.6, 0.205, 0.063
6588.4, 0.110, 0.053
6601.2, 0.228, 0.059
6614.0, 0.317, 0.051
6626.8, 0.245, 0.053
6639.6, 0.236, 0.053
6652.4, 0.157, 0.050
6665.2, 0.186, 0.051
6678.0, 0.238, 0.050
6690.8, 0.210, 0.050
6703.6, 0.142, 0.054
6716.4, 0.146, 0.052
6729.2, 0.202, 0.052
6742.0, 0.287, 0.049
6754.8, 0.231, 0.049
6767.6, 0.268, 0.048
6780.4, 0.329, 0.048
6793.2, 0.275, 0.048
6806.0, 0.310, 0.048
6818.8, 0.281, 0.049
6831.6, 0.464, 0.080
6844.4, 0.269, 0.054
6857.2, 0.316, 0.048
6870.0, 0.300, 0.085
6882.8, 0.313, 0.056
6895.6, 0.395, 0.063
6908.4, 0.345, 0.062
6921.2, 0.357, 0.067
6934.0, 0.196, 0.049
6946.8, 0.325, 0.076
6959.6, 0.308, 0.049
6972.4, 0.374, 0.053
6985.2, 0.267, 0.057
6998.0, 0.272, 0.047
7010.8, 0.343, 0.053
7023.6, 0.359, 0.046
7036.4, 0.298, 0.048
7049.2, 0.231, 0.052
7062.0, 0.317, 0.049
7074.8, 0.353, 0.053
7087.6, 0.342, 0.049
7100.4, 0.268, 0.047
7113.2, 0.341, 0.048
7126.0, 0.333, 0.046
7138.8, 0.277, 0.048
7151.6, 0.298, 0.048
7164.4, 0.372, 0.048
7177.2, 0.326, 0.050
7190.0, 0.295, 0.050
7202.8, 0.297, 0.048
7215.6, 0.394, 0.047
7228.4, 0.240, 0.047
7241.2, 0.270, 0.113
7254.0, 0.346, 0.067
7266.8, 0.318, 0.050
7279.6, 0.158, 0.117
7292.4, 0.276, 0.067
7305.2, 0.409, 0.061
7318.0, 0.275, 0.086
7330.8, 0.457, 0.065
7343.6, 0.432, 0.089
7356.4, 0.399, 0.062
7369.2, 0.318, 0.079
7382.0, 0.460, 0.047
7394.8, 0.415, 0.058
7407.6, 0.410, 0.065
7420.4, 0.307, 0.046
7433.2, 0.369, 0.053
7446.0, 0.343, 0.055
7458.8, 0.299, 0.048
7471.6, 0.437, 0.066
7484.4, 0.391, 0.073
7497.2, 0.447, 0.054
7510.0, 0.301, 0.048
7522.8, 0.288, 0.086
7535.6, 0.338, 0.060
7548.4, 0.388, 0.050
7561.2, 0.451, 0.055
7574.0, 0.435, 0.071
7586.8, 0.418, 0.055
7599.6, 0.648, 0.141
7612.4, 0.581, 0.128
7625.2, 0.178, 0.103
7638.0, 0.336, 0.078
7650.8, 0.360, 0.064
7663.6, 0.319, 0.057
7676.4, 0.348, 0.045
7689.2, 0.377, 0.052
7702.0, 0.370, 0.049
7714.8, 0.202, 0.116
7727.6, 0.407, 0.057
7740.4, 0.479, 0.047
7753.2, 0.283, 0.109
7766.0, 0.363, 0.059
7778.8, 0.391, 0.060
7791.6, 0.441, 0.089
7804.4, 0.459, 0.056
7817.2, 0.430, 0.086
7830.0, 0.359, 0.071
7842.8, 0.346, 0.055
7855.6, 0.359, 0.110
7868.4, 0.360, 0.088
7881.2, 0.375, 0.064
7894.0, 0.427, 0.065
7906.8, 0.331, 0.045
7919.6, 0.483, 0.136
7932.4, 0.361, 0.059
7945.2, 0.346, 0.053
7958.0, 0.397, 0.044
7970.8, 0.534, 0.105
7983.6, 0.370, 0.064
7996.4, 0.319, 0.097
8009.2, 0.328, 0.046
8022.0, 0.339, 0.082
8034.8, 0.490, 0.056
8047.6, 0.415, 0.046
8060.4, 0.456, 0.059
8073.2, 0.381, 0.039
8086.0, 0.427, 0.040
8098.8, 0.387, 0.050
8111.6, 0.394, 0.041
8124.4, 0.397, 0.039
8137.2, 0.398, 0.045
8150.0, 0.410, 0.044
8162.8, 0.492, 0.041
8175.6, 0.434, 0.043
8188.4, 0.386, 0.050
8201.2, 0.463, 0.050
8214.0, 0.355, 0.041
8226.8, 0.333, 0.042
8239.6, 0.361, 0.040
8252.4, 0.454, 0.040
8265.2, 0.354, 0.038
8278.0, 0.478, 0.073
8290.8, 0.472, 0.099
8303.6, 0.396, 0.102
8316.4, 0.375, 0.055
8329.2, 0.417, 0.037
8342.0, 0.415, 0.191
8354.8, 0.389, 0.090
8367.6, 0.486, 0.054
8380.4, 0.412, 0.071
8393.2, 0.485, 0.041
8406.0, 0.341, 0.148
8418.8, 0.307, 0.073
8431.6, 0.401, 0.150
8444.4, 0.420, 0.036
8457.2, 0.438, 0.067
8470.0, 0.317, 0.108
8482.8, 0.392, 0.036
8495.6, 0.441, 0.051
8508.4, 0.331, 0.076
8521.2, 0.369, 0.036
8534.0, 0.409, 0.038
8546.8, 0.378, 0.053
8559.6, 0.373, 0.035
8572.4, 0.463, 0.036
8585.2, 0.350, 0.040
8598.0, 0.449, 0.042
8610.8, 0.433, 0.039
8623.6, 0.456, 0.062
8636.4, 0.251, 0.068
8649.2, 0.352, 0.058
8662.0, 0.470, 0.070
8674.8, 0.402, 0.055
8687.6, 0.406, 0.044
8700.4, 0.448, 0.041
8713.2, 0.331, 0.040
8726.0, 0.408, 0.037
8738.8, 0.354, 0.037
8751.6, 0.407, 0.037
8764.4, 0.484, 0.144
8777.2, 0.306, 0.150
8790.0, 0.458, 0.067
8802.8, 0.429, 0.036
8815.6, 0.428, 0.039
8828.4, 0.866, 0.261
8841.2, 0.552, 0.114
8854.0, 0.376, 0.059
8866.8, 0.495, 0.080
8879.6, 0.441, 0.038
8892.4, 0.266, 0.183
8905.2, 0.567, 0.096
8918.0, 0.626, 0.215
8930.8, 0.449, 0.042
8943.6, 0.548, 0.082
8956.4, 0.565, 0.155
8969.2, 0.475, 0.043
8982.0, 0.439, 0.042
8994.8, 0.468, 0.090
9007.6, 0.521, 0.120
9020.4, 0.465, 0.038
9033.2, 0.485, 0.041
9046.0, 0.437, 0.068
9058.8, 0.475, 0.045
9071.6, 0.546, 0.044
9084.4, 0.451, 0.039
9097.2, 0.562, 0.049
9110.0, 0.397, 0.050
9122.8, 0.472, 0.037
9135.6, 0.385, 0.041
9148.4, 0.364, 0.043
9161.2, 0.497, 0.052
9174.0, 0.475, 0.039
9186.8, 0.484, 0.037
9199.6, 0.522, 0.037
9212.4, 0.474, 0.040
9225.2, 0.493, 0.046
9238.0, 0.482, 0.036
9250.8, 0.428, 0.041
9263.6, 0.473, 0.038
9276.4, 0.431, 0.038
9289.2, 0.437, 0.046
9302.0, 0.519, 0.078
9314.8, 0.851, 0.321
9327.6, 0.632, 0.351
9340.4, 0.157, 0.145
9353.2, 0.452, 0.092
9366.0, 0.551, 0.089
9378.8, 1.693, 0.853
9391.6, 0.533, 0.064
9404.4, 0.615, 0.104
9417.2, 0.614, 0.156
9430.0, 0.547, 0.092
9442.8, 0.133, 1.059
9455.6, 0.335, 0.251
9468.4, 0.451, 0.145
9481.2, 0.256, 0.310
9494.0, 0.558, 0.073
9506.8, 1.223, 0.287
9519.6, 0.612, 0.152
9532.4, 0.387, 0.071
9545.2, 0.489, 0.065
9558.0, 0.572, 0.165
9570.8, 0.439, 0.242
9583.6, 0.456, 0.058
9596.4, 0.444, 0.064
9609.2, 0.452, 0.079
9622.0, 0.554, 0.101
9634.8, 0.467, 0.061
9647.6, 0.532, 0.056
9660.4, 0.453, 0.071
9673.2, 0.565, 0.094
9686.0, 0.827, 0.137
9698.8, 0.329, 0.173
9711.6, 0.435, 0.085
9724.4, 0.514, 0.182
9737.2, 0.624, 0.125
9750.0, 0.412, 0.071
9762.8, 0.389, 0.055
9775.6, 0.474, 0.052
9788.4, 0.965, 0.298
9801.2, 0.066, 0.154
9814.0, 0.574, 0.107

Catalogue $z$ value 0.69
